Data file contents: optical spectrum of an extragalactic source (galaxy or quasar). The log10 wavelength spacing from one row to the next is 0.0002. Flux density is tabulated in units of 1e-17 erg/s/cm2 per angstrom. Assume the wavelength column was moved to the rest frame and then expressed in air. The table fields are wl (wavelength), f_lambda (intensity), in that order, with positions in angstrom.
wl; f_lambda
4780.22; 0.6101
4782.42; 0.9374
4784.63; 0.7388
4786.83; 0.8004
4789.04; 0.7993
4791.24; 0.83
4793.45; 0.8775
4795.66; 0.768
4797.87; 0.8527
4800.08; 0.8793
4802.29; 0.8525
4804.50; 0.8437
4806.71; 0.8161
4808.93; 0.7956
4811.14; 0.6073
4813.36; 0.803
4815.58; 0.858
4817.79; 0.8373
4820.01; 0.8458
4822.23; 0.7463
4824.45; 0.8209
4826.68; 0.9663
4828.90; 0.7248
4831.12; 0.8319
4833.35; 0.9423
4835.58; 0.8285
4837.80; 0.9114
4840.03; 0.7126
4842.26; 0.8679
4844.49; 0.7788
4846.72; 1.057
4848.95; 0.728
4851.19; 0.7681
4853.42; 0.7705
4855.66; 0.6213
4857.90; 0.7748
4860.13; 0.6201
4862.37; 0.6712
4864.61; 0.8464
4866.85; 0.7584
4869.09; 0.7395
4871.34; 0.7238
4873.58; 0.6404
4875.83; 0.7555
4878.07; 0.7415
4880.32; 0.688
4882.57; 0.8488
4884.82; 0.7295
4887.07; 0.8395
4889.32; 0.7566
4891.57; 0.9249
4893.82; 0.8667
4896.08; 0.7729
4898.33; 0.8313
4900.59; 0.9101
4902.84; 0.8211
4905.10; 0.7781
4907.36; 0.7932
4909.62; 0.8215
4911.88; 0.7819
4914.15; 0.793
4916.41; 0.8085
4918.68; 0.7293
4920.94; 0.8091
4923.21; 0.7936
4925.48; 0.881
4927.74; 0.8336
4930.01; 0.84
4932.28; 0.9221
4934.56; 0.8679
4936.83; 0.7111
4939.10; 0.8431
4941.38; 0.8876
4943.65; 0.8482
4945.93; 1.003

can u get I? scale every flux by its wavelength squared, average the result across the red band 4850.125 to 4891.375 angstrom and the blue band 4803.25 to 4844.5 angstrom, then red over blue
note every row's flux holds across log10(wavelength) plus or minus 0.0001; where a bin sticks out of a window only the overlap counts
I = 0.92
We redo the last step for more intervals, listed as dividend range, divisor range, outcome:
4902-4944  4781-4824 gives 1.06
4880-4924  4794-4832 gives 1.03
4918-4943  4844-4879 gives 1.14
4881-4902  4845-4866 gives 1.10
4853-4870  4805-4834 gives 0.90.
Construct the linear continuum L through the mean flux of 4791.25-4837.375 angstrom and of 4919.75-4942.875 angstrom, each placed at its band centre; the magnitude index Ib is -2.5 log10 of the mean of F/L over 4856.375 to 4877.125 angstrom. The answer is 0.151 mag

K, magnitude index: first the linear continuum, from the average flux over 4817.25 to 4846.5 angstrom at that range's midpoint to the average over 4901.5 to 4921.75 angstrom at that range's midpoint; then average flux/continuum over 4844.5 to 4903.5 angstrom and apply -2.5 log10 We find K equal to 0.051 mag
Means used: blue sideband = 0.839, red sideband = 0.794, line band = 0.777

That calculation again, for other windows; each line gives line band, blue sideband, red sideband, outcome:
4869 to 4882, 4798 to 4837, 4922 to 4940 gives 0.16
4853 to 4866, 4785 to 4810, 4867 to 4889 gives 0.07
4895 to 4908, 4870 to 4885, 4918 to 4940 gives -0.06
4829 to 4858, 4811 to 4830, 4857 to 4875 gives -0.06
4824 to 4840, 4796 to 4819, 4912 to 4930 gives -0.05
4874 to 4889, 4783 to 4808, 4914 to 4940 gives 0.08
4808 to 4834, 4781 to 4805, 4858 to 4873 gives -0.03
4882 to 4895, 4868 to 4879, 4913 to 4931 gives -0.11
